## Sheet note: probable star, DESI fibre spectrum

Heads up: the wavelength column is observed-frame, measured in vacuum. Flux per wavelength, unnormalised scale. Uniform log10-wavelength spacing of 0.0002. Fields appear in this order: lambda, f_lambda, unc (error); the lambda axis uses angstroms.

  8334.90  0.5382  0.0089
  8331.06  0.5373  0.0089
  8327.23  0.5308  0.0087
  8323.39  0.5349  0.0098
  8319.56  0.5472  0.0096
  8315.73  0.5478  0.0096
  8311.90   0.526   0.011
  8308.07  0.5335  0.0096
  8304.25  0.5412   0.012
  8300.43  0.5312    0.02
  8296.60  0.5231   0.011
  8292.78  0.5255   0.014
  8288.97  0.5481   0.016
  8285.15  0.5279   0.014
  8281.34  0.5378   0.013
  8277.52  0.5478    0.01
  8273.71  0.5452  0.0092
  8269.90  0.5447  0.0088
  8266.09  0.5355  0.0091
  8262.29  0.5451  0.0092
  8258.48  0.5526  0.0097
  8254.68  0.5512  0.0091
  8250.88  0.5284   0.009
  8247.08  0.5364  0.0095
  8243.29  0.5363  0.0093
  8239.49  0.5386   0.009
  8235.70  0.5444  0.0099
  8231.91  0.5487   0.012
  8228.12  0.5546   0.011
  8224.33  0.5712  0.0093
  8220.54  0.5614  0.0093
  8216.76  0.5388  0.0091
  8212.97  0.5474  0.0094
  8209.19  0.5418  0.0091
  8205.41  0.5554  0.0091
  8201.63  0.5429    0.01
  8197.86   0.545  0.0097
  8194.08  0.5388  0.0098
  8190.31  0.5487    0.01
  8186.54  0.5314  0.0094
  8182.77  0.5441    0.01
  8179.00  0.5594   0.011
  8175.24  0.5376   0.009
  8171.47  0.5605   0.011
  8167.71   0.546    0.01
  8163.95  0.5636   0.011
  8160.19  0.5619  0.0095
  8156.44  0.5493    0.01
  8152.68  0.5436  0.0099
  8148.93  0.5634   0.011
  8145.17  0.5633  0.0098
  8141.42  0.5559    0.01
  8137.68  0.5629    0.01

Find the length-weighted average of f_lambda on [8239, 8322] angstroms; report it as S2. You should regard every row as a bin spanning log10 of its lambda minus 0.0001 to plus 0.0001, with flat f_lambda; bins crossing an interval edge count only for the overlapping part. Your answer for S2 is 0.539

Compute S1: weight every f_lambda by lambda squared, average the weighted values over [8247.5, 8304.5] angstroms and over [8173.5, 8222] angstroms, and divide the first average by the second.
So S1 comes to 1.01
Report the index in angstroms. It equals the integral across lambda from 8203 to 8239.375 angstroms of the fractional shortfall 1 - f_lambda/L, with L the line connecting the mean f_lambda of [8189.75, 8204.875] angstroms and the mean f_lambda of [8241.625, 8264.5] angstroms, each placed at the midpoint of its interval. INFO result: -0.50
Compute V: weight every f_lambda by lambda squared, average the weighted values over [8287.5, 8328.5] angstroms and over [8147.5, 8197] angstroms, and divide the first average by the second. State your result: 1.0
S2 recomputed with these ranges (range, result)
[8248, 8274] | 0.543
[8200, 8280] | 0.546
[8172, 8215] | 0.545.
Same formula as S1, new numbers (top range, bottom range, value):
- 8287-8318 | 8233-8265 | 1.00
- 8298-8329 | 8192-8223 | 1.01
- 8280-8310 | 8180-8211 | 1.00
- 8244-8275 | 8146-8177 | 1.00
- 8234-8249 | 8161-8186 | 0.99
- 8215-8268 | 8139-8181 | 1.00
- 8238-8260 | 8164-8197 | 1.01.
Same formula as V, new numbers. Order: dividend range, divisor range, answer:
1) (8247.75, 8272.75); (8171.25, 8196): 1.02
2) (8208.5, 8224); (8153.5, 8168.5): 1.00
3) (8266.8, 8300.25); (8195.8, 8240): 0.99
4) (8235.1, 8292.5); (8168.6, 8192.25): 1.01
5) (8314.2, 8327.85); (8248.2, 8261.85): 1.01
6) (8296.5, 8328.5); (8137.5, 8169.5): 1.00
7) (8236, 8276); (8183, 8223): 1.01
